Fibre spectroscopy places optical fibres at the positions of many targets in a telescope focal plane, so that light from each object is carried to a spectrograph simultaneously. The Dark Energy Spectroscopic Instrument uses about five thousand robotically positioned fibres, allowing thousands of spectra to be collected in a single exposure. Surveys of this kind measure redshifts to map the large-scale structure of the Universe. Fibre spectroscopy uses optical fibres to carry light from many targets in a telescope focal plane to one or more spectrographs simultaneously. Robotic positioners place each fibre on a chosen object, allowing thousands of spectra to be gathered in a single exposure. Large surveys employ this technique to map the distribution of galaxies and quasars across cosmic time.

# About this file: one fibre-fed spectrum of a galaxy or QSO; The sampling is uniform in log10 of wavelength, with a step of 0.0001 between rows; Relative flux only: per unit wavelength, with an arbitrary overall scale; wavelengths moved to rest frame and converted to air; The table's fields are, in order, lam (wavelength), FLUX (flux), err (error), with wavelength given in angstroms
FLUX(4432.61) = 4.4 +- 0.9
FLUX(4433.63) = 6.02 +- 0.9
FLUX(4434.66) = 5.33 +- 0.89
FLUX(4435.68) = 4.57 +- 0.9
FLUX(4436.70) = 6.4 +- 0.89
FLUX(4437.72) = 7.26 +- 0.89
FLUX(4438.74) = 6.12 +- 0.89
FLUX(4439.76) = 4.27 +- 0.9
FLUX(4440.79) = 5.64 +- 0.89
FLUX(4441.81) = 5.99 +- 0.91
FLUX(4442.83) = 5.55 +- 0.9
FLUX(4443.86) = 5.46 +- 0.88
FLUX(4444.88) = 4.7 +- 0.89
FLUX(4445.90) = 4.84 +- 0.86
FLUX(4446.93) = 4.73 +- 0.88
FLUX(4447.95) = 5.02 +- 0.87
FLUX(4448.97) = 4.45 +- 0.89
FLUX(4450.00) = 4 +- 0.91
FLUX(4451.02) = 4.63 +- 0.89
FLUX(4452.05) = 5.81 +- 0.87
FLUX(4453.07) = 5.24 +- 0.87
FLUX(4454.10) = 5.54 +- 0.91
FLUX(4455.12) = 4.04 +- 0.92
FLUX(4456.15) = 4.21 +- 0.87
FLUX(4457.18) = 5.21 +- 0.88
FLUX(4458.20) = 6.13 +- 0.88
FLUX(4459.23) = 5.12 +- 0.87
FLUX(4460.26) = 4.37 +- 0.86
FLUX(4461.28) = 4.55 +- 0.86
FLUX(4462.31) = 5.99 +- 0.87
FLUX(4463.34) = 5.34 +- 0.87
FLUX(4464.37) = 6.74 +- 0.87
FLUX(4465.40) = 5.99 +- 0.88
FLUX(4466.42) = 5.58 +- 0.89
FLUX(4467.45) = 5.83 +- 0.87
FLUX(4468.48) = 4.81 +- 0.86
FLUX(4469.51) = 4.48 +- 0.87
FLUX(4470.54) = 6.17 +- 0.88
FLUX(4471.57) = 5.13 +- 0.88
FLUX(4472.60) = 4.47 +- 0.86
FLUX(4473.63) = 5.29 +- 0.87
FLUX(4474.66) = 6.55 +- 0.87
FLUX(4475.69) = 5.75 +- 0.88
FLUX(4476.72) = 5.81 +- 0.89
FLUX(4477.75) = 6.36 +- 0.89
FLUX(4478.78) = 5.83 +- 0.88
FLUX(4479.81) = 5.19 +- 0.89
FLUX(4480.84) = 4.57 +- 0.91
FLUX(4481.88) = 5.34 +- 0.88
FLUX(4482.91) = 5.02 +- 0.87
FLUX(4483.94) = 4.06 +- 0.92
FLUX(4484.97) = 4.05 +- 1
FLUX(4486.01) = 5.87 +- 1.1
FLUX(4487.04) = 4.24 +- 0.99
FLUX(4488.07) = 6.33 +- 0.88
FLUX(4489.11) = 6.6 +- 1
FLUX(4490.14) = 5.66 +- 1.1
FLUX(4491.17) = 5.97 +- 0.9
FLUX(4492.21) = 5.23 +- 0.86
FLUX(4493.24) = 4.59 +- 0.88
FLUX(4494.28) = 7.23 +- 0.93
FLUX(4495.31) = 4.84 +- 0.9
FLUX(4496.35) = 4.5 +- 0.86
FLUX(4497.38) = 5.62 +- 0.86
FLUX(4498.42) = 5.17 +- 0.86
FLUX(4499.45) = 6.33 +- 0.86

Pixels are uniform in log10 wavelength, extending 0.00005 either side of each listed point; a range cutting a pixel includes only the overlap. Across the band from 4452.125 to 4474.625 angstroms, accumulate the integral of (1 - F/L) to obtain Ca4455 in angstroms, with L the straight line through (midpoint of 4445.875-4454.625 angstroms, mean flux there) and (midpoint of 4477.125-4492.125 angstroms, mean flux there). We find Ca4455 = -0.9 angstroms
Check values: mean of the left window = 4.92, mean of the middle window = 5.29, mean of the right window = 5.36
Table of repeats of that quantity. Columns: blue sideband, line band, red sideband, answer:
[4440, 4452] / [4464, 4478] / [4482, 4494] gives -1.2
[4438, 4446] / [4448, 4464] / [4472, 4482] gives 1.3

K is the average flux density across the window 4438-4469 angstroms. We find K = 5.21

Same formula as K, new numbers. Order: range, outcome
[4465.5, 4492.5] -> 5.4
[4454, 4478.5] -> 5.4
